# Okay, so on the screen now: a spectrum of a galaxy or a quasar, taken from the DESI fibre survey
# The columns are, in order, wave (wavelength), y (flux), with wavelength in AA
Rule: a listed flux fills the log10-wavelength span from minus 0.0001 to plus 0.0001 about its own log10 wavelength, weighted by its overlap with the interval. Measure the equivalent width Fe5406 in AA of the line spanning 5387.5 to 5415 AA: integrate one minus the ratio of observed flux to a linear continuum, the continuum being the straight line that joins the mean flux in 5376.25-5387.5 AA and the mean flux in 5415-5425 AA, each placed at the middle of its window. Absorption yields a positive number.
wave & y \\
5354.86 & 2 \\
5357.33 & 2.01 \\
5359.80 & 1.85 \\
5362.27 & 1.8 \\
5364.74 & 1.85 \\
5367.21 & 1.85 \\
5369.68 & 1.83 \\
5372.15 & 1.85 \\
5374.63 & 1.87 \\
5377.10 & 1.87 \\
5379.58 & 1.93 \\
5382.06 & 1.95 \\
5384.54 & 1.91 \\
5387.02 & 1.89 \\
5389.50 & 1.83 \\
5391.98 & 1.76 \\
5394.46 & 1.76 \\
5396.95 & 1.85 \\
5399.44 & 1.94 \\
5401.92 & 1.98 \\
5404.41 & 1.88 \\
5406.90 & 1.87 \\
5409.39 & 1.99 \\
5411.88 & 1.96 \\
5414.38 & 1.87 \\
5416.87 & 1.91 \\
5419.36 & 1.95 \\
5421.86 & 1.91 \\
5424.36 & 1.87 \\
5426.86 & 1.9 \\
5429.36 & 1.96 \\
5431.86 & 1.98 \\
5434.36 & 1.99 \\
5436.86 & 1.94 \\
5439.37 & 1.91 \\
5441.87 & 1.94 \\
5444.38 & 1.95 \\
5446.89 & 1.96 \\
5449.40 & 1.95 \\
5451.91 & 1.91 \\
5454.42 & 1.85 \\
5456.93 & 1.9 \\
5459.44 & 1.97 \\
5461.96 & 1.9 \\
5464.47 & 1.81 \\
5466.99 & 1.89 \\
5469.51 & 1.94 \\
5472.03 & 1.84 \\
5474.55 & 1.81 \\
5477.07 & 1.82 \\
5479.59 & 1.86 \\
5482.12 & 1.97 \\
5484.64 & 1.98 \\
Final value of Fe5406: 0.4 AA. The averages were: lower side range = 1.91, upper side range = 1.91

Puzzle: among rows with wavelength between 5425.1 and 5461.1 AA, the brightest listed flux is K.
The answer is 1.99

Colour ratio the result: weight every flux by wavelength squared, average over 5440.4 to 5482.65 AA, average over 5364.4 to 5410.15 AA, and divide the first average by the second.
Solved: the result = 1.04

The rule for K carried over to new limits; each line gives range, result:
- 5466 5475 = 1.94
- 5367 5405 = 1.98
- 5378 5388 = 1.95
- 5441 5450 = 1.96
